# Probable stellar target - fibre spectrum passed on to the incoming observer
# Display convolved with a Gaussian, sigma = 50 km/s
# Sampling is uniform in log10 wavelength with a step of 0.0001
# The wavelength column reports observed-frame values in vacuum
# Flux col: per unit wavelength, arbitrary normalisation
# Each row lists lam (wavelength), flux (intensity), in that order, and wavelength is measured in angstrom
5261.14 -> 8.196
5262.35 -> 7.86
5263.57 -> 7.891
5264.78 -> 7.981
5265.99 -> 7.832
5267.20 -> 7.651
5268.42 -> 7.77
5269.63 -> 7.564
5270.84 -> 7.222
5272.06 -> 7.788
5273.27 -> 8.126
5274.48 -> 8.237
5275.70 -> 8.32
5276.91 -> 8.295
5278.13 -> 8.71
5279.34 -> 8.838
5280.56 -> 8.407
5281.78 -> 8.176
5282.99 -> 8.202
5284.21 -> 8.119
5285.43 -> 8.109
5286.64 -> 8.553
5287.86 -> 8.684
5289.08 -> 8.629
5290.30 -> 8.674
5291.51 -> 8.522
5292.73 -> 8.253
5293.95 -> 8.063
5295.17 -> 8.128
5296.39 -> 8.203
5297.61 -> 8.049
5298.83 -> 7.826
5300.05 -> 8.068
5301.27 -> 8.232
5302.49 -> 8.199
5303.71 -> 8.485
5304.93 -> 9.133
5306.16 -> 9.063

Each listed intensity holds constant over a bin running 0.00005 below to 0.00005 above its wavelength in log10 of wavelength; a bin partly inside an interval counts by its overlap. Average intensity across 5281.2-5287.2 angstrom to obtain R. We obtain 8.24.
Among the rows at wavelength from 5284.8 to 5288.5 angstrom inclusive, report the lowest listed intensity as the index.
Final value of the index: 8.109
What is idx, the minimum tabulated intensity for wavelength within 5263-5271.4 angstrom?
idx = 7.222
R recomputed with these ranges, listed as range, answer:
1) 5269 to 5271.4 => 7.42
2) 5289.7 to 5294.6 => 8.38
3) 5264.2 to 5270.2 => 7.76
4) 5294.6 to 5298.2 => 8.12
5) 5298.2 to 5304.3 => 8.16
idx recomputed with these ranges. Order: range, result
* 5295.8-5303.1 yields 7.826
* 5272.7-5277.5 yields 8.126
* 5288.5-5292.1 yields 8.522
